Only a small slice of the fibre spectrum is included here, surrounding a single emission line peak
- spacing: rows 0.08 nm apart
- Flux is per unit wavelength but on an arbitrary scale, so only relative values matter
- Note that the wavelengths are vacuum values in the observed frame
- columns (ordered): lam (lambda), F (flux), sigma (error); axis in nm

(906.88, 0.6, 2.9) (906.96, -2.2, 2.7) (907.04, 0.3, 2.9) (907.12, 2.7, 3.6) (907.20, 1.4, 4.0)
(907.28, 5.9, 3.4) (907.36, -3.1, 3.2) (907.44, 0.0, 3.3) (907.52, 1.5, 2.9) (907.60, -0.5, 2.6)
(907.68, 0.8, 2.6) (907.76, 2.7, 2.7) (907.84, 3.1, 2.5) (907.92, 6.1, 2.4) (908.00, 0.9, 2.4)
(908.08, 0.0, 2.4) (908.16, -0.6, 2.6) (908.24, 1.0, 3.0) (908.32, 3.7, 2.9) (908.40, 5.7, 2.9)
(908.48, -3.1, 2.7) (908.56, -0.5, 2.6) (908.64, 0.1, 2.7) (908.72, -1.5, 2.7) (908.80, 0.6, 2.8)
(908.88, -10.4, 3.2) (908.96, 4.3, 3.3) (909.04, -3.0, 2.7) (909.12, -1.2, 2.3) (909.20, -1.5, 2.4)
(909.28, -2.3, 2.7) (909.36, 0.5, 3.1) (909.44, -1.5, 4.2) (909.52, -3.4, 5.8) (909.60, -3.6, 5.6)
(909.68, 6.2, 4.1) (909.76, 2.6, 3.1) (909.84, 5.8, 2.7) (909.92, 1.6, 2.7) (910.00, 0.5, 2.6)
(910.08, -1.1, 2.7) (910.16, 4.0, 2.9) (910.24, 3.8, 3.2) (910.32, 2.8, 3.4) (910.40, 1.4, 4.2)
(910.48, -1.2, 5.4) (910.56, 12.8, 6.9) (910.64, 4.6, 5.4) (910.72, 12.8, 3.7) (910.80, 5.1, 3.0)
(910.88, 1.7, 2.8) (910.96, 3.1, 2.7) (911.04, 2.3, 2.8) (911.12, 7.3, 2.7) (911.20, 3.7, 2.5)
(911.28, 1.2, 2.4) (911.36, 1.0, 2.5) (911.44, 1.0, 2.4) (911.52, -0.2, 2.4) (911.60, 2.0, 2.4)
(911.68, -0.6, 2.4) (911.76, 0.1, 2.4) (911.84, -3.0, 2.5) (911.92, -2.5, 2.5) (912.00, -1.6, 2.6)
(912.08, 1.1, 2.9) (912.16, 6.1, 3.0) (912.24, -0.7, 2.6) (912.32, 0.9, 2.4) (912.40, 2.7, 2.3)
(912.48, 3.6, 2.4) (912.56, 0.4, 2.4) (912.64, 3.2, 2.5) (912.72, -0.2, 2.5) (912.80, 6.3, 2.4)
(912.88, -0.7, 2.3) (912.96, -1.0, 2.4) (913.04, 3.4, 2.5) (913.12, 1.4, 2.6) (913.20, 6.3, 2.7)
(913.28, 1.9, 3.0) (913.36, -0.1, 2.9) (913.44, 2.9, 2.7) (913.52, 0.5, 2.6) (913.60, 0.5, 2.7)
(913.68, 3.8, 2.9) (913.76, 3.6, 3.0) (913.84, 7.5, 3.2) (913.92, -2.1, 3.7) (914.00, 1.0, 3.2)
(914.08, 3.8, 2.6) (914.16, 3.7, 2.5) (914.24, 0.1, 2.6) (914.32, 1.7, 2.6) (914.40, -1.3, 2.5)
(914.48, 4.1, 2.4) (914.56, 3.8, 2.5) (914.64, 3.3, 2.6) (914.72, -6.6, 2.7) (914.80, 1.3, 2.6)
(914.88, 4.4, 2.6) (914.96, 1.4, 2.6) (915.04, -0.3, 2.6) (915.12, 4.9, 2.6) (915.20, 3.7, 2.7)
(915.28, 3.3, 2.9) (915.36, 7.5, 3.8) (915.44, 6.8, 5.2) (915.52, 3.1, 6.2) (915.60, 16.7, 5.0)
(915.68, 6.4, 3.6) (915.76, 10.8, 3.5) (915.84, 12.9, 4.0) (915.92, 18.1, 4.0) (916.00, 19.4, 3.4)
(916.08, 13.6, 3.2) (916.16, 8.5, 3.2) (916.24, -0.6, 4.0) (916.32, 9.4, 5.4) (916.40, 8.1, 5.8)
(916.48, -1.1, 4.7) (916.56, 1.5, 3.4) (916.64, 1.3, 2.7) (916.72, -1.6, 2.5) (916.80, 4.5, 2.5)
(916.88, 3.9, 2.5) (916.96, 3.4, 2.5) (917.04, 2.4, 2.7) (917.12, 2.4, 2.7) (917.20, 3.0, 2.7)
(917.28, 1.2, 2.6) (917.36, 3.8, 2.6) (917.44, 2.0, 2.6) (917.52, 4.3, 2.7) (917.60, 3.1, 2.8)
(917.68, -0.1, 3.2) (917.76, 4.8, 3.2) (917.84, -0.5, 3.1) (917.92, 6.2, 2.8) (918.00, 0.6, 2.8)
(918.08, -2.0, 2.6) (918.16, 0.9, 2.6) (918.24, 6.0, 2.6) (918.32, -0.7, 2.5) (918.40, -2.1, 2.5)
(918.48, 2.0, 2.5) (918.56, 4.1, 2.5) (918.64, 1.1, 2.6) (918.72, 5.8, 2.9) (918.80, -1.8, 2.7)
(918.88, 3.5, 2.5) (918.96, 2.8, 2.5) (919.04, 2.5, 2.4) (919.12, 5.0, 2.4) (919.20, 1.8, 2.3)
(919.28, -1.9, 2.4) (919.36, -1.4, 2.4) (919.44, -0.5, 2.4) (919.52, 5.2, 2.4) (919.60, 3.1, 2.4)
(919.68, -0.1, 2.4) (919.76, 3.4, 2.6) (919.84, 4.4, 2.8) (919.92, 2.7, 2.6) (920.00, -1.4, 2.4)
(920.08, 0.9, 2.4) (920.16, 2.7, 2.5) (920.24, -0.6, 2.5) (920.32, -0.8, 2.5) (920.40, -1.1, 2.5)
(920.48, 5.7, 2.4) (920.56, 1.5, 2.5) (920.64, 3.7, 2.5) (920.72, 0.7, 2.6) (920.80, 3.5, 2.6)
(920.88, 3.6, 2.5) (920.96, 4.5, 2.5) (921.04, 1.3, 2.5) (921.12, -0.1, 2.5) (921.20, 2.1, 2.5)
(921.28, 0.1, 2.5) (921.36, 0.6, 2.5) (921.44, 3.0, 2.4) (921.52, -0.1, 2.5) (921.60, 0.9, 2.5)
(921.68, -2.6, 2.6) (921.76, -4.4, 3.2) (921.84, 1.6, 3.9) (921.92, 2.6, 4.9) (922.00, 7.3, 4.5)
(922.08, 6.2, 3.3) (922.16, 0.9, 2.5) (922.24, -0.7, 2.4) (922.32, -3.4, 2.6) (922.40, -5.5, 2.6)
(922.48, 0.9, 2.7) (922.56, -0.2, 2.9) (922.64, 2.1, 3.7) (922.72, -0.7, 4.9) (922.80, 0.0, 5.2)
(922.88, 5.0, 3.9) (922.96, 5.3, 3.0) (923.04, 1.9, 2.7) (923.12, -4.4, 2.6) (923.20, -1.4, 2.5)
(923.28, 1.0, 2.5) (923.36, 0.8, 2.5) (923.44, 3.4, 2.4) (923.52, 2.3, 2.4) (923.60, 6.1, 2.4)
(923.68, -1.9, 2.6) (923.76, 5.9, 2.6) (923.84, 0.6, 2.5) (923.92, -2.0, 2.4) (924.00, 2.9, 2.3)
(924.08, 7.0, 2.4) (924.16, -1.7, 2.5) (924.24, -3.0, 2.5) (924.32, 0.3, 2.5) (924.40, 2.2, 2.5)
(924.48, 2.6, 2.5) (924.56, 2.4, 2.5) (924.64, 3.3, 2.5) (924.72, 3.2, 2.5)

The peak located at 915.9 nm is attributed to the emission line Hbeta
